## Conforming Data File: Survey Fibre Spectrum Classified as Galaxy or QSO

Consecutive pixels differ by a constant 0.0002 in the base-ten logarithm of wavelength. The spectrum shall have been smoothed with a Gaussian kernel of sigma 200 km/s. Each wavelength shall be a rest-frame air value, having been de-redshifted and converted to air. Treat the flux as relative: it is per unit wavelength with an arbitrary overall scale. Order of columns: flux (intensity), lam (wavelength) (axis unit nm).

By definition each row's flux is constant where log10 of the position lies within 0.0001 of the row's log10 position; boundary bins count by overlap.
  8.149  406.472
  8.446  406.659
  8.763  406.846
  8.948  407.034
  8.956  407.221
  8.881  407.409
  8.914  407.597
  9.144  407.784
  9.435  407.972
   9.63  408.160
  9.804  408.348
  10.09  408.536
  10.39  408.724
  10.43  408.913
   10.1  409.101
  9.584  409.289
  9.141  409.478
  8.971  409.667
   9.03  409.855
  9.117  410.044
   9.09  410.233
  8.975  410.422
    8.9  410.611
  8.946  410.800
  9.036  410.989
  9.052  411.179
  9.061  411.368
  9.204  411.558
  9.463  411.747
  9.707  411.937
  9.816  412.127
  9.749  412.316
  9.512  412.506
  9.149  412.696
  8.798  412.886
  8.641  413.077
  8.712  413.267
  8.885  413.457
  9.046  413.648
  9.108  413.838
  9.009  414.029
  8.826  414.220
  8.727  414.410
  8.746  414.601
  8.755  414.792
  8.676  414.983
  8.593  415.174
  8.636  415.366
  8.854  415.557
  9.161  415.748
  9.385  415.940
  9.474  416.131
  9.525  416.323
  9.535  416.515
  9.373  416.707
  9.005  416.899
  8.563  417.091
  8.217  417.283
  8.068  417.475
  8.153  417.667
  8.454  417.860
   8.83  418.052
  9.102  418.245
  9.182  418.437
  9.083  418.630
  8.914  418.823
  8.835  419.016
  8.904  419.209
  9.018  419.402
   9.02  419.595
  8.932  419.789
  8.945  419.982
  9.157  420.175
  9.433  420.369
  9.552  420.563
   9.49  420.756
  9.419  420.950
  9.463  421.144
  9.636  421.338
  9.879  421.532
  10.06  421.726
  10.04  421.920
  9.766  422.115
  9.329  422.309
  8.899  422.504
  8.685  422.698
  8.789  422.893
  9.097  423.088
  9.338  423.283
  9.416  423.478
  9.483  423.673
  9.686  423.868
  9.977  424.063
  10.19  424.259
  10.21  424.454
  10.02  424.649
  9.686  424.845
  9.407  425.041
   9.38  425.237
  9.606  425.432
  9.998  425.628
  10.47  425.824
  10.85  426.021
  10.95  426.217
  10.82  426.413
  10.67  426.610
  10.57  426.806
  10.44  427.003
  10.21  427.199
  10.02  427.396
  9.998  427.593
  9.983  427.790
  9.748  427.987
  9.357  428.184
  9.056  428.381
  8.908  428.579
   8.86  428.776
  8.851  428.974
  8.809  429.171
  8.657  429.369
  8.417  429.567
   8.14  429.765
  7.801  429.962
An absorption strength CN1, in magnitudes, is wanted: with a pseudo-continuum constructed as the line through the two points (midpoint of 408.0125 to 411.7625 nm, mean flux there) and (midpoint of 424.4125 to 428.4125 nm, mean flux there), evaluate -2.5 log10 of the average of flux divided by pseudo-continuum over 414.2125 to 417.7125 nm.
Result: 0.09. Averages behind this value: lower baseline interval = 9.4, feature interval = 8.87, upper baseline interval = 10.1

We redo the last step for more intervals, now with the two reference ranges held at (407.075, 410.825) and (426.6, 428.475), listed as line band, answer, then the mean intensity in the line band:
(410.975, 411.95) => 0.03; 9.23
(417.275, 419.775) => 0.11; 8.78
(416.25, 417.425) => 0.08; 8.99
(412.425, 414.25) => 0.07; 8.97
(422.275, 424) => 0.07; 9.2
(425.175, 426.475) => -0.04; 10.3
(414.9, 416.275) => 0.07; 8.99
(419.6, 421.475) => 0.05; 9.33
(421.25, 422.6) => 0.02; 9.66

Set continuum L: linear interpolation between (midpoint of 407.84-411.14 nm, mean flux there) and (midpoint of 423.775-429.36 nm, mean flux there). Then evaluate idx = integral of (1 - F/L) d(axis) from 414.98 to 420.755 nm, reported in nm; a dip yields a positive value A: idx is 0.41 nm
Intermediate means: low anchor 9.44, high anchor 9.86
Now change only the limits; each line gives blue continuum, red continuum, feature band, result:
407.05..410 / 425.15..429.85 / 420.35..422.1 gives -0.01 nm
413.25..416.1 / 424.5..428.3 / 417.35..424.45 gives 0.23 nm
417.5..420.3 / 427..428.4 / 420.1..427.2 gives -0.28 nm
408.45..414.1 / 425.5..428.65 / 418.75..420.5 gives 0.13 nm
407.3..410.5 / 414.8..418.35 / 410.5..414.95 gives 0.04 nm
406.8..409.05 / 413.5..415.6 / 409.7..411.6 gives 0.03 nm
